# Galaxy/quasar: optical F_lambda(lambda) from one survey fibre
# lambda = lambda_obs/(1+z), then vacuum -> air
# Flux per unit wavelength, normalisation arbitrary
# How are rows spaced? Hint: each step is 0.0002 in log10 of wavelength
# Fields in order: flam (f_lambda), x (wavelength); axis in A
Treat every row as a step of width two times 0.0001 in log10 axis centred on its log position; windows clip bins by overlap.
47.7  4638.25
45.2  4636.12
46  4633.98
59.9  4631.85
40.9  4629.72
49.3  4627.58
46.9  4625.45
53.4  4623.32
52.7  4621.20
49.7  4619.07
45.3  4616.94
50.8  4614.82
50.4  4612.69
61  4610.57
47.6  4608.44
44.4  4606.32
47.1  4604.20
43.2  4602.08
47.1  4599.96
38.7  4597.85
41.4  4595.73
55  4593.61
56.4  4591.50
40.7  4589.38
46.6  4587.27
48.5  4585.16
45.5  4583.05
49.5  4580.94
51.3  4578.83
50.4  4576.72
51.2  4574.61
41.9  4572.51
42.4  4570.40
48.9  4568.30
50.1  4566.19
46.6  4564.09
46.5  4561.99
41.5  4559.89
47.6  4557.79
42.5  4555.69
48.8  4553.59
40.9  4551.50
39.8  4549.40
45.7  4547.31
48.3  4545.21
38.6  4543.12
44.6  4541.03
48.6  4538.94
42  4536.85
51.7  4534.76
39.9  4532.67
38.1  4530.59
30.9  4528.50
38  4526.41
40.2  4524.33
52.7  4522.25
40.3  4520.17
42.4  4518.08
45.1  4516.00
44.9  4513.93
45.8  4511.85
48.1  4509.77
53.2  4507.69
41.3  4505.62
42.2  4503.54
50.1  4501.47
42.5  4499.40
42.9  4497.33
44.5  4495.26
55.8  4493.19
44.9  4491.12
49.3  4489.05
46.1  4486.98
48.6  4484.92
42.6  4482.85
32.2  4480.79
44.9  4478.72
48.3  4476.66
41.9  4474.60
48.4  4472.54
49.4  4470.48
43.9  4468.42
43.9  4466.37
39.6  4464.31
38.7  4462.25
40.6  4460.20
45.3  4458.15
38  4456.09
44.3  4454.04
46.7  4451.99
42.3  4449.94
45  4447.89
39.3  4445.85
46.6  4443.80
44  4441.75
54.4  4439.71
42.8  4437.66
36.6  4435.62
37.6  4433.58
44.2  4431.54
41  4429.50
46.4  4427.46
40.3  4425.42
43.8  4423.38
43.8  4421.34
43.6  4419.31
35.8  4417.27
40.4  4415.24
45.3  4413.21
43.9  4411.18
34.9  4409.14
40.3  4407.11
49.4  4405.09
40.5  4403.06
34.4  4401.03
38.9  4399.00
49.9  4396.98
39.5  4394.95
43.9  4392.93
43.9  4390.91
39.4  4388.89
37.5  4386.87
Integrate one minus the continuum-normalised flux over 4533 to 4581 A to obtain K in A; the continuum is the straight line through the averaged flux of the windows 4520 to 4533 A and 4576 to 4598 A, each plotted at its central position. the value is -2.1 A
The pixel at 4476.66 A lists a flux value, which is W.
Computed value 48.3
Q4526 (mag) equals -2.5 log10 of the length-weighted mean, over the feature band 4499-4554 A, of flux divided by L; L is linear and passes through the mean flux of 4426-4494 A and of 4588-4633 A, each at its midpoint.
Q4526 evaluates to 0.053 mag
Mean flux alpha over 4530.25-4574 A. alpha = 44.7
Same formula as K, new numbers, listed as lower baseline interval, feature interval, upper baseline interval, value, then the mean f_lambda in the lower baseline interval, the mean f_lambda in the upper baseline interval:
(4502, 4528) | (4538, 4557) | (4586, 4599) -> 0.4 A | 44.3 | 46.5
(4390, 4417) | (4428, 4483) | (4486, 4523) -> 1.2 A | 41.8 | 46.2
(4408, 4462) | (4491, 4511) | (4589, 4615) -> -0.9 A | 42.5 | 48.1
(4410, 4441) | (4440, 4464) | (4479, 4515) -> 0.4 A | 42.6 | 45.6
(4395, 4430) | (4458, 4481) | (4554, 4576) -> 0.0 A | 41.9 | 46.1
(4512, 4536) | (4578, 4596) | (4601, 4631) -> -0.7 A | 42.3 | 48.8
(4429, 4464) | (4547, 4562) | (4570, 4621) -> 0.8 A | 42.8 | 47.9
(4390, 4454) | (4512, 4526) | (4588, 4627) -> 0.5 A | 42.6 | 48.4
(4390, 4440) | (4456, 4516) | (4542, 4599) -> -1.3 A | 42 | 46.1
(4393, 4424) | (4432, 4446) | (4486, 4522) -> -0.1 A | 41.7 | 46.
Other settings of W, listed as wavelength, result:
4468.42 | 43.9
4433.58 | 37.6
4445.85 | 39.3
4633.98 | 46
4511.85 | 45.8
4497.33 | 42.9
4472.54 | 48.4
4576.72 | 50.4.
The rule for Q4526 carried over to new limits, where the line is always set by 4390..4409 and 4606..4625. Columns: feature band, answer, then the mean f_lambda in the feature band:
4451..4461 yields 0.03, 43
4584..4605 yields 0.08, 46.5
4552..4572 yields 0.06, 45.8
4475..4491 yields 0.02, 44.5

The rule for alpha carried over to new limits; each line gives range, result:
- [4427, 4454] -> 43.6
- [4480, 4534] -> 44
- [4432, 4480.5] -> 43.4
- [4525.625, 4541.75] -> 41.7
